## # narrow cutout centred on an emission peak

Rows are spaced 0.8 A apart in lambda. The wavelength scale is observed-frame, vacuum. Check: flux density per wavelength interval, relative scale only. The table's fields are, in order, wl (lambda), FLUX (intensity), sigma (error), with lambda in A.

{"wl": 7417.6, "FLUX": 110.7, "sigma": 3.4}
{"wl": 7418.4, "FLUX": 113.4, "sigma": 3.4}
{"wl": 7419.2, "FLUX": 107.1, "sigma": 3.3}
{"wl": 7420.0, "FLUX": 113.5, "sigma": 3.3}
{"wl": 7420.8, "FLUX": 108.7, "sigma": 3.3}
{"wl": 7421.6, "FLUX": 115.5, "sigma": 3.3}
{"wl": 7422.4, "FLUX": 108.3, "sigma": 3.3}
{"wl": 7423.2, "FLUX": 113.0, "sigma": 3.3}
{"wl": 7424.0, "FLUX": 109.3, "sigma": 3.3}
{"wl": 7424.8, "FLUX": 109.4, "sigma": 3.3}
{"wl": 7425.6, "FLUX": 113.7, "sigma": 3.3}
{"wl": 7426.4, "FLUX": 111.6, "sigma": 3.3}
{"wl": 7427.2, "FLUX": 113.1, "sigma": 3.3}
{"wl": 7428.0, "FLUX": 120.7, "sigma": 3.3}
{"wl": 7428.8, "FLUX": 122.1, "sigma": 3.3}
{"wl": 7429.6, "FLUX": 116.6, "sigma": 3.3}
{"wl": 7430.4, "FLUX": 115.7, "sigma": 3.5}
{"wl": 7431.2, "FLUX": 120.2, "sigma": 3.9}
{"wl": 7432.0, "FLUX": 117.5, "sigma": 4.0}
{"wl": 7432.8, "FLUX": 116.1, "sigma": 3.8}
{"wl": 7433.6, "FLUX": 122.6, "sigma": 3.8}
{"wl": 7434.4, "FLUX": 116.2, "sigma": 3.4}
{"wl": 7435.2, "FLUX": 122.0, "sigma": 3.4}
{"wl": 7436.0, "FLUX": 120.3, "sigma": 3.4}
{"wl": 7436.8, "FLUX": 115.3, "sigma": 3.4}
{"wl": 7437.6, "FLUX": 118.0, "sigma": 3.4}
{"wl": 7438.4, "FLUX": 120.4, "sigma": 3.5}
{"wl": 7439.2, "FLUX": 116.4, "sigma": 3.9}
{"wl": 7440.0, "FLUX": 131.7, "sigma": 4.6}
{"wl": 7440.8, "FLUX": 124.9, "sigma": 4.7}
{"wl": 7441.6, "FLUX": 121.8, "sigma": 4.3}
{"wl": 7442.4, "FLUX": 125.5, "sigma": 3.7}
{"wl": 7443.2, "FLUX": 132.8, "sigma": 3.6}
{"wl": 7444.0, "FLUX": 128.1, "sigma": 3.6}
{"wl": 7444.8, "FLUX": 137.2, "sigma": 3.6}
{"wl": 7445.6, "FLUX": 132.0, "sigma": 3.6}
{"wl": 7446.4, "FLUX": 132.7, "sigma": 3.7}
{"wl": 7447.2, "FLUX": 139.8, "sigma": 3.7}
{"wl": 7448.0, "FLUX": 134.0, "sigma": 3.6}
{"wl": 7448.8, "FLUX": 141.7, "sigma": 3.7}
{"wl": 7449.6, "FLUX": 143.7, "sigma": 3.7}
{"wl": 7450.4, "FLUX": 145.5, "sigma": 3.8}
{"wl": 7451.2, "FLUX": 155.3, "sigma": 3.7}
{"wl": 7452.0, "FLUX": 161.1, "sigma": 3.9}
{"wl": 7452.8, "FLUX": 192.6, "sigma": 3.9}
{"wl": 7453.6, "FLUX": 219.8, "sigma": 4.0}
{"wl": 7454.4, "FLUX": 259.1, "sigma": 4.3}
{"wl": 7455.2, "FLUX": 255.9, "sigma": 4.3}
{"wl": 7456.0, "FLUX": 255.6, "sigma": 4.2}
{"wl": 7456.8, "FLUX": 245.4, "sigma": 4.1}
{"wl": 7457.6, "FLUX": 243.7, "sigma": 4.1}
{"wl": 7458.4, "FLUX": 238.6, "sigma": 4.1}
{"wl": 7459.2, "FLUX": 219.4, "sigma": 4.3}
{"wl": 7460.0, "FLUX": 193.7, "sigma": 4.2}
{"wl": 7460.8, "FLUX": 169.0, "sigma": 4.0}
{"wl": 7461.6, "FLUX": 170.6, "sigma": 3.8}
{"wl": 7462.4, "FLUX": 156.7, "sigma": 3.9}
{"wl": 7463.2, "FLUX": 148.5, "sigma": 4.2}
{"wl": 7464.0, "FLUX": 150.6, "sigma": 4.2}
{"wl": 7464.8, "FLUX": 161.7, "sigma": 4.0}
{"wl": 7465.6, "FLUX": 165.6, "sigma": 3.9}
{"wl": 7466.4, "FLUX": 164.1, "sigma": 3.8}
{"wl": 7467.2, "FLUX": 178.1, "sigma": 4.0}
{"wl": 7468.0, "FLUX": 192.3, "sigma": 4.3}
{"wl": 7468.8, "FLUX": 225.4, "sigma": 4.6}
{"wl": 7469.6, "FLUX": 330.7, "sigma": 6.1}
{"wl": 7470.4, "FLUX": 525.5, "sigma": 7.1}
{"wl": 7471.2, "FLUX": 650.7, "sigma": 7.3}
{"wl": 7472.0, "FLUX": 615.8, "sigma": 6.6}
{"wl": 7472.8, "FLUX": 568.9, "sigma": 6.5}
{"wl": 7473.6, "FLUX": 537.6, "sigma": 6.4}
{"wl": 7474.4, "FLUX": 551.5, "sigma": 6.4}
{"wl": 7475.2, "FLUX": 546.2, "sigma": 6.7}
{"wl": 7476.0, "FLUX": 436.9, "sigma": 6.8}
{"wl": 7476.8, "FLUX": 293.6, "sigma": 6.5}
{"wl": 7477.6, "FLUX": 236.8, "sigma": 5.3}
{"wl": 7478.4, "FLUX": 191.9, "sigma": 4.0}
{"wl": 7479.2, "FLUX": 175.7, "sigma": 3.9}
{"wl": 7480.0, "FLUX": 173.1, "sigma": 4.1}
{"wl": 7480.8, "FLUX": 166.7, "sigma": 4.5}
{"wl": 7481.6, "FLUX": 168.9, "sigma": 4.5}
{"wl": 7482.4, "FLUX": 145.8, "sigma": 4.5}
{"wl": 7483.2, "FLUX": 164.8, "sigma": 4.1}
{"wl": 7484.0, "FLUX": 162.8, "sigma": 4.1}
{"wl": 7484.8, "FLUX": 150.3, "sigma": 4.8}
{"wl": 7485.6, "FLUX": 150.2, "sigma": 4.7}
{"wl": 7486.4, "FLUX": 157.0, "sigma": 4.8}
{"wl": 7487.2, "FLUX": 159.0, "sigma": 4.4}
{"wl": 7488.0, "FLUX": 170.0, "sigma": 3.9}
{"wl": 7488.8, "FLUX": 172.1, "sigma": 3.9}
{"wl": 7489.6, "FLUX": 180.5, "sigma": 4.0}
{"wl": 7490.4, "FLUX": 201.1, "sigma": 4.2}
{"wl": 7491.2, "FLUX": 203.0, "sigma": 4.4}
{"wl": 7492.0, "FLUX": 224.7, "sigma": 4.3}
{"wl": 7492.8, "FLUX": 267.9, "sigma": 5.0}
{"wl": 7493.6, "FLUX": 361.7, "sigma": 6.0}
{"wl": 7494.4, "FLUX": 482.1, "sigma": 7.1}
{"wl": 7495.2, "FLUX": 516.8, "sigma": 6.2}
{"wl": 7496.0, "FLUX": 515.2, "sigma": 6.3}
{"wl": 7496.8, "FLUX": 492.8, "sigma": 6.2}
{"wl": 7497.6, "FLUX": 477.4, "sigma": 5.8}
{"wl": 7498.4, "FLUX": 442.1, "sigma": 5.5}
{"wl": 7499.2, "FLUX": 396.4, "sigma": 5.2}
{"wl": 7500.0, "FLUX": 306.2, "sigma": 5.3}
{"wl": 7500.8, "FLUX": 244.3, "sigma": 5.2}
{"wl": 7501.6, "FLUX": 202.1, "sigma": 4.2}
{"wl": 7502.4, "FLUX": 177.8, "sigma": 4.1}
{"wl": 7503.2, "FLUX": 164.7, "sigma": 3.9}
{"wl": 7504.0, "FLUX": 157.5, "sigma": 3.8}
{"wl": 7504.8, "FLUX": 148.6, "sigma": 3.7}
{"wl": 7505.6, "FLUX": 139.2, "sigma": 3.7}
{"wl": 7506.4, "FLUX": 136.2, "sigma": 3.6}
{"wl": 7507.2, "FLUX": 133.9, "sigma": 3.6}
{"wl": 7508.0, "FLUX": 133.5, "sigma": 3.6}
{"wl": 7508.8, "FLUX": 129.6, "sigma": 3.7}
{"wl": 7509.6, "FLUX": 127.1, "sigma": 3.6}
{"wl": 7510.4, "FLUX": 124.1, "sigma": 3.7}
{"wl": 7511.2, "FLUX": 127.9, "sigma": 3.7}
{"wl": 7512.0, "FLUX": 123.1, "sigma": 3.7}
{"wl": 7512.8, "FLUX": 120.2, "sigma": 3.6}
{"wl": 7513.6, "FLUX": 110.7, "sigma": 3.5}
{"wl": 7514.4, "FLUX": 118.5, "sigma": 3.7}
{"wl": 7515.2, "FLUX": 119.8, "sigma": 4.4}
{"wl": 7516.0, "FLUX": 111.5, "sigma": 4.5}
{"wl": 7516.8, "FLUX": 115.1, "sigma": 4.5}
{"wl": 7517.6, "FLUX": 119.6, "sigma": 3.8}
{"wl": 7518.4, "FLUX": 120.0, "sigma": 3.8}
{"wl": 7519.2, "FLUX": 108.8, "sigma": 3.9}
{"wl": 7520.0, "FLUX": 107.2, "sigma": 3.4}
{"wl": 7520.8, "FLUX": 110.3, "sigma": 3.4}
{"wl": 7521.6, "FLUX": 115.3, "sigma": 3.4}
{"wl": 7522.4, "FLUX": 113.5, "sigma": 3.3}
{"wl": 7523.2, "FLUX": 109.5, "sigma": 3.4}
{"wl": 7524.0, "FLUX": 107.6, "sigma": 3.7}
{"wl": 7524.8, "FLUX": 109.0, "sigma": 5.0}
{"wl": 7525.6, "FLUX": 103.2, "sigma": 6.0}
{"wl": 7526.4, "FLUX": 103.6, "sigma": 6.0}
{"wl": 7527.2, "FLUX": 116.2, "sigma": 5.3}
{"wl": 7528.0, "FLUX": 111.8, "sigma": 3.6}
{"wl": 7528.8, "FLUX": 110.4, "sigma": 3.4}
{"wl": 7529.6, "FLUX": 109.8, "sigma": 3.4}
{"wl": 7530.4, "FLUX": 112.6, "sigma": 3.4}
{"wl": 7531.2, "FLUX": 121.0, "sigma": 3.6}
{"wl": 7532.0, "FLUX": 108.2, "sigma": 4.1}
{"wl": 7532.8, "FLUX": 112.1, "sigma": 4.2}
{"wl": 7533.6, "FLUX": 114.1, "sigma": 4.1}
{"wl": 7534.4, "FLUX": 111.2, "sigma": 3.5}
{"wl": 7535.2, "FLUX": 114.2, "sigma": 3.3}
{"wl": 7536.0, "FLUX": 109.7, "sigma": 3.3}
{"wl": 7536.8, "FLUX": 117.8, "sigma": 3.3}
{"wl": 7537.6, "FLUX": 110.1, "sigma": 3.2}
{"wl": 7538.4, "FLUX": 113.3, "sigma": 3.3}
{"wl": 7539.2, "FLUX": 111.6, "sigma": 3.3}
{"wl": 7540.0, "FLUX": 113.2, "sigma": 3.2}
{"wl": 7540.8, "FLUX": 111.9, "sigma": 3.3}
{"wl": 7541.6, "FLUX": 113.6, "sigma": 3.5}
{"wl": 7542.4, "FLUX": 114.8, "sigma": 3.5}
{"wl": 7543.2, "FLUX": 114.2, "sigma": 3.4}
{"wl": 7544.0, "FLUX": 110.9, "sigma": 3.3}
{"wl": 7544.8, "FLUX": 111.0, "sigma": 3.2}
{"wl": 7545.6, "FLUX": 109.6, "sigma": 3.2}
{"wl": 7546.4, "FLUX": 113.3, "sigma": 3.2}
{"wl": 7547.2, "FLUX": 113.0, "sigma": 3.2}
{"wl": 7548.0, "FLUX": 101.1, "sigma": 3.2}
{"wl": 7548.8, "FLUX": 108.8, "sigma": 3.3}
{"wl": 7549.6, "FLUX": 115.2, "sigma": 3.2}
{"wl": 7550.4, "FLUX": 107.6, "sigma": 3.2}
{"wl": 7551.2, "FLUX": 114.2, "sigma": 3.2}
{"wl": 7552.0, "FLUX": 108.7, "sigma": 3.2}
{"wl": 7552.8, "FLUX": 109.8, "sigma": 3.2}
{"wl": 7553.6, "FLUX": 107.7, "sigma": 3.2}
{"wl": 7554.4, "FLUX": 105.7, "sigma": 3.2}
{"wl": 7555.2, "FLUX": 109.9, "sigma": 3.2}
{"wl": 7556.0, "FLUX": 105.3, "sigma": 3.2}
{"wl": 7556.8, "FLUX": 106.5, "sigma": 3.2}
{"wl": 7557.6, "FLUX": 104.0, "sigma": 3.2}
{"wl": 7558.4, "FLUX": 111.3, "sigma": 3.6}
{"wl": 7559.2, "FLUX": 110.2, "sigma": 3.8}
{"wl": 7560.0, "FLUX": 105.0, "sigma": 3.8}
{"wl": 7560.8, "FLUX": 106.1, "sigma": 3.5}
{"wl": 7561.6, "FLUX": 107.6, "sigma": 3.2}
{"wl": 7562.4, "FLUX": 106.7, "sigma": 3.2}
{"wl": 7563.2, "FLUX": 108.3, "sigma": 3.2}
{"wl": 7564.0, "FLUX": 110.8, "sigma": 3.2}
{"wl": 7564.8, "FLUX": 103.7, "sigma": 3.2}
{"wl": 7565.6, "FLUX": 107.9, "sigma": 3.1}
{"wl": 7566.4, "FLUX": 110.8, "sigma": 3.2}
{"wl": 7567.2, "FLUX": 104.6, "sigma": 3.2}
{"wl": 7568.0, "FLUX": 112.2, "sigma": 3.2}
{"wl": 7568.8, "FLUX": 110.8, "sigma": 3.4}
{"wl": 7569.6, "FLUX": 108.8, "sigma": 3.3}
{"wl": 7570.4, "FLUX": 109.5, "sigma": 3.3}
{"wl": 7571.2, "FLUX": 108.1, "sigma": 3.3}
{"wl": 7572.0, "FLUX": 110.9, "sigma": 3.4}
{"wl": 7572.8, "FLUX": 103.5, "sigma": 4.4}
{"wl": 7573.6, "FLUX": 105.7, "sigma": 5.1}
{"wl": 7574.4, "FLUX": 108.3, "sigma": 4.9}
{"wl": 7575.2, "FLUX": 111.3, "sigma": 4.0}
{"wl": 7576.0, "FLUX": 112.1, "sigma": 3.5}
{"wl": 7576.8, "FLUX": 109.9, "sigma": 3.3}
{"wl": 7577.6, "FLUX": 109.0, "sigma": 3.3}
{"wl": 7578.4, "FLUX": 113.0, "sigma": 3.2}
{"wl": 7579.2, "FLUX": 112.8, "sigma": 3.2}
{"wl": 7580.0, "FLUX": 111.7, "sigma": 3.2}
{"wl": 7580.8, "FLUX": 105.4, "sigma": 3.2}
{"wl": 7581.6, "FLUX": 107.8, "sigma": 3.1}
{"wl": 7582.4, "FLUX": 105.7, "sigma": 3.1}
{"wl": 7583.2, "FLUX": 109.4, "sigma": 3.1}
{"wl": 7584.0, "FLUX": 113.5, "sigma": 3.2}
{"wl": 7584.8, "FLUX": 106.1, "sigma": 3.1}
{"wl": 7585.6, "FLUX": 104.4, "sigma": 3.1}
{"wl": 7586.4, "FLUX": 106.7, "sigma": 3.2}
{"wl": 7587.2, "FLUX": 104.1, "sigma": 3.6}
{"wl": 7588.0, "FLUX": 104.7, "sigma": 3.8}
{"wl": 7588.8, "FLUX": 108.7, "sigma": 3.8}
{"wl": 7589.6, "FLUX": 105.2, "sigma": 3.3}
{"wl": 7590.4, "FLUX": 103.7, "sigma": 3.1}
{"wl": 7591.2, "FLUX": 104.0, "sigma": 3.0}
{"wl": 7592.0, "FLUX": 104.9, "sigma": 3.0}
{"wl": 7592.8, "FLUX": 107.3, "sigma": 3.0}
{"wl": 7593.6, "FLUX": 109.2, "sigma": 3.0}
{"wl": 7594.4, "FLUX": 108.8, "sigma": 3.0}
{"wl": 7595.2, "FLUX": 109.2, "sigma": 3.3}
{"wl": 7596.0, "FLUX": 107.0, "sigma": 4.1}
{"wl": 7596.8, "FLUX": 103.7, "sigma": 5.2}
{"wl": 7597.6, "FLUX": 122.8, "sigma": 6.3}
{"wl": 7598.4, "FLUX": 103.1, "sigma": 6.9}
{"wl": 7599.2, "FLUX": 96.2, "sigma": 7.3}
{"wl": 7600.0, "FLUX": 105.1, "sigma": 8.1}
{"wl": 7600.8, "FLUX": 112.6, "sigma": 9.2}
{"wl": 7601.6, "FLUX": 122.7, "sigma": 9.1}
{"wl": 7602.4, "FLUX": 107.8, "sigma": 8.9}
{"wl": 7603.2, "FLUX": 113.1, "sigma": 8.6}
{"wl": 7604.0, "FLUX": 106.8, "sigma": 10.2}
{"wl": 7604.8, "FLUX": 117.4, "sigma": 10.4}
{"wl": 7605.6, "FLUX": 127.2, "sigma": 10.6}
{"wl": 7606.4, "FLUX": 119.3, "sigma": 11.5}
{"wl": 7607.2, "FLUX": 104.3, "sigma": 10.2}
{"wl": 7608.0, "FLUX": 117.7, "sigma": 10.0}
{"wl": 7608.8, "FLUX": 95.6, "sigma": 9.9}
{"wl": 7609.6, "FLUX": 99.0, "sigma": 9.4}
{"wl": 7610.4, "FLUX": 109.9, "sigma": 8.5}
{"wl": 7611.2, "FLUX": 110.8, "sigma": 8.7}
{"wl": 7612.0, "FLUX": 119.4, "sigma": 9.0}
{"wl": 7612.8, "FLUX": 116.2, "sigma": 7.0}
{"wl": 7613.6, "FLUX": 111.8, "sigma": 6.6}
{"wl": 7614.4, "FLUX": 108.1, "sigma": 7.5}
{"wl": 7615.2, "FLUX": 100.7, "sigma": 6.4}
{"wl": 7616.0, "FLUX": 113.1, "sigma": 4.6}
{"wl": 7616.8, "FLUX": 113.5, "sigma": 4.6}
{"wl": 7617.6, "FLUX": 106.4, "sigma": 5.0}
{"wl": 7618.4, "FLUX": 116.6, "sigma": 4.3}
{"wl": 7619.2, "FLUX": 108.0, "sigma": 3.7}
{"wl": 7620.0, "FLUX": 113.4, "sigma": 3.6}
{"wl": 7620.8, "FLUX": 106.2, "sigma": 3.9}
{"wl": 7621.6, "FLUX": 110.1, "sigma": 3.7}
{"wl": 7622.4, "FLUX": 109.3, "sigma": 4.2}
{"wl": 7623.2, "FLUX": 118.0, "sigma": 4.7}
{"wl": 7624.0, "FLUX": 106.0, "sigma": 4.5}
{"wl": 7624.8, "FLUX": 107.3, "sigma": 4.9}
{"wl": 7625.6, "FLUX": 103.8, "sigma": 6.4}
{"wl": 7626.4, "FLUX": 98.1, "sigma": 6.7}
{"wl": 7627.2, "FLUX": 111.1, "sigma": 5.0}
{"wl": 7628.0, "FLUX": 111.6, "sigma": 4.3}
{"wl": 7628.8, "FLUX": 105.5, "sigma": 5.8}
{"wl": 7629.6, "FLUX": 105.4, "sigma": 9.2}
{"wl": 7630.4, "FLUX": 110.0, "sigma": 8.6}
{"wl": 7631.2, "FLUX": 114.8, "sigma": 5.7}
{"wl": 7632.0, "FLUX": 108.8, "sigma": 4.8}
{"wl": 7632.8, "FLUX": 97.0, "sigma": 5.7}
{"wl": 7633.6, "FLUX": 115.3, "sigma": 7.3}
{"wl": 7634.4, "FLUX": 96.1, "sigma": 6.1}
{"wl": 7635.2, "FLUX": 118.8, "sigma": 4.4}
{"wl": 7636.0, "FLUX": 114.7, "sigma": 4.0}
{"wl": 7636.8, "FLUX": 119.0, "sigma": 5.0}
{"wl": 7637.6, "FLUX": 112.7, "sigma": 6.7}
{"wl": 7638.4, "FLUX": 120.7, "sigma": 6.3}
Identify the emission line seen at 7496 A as [N II] 6583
